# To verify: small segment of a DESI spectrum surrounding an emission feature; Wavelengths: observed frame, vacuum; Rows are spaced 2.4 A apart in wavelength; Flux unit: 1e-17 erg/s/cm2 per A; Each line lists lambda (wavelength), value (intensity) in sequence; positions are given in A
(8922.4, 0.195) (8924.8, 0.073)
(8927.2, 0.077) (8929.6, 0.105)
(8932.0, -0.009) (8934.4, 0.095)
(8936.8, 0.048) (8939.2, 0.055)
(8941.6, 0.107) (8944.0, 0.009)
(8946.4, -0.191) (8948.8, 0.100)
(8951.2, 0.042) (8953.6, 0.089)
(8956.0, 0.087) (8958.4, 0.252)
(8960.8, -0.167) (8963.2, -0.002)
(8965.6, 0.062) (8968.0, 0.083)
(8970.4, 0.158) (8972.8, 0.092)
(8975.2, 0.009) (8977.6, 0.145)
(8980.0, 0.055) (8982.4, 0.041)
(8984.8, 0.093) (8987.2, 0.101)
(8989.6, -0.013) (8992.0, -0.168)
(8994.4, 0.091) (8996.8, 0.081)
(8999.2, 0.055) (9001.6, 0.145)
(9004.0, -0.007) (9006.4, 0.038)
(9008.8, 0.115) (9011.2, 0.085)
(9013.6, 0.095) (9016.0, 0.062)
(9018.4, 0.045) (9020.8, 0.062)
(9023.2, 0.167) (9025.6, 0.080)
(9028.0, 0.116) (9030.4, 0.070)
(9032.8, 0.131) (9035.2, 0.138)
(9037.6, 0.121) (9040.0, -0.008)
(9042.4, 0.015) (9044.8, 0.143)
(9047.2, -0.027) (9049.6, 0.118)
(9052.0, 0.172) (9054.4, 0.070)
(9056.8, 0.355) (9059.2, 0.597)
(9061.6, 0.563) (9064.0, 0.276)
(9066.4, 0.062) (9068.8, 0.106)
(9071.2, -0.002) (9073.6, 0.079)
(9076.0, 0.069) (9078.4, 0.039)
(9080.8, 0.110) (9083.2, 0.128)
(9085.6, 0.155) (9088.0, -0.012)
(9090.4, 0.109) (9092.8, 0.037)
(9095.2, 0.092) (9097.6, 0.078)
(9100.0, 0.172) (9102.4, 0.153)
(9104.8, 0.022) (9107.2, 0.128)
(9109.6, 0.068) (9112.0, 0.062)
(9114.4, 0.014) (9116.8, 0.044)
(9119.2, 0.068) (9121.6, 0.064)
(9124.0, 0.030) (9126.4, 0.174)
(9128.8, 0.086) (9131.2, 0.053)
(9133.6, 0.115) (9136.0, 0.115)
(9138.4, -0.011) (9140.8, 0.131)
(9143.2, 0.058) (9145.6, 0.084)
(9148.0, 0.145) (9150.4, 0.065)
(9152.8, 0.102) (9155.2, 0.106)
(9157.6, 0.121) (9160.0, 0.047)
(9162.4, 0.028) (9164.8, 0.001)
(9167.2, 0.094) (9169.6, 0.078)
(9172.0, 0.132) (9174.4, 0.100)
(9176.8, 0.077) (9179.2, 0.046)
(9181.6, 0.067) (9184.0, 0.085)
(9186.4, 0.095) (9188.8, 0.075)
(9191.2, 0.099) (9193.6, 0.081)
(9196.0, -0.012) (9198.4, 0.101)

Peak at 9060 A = H-beta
